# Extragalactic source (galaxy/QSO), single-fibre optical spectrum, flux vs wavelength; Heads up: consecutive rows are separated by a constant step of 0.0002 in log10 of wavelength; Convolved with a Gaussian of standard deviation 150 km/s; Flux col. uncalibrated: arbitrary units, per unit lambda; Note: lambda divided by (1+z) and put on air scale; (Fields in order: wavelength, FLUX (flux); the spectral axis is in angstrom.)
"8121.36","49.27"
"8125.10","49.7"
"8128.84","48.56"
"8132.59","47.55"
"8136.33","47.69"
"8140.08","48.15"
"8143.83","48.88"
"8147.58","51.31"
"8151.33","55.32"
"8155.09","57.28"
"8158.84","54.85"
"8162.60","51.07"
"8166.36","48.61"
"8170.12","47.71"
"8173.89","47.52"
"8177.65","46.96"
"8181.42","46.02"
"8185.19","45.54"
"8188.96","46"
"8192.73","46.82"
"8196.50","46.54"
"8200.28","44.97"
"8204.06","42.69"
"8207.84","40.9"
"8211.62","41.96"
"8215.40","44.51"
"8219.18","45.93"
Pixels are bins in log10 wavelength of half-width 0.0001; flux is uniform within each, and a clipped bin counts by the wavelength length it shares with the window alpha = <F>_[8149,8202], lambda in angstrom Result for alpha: 49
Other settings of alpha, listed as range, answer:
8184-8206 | 45.4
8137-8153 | 50.6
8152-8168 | 53.2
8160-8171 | 49.6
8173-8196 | 46.4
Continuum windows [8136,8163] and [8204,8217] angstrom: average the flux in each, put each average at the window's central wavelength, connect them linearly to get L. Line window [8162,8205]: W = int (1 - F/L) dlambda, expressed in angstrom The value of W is 0.0 angstrom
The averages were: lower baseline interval 52.1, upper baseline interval 42.5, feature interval 46.7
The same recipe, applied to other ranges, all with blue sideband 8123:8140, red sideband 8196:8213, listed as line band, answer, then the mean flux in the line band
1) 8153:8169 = -2.2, 52.7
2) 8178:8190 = -0.4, 46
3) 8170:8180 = -0.4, 47.3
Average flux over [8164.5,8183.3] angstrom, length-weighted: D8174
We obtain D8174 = 47.4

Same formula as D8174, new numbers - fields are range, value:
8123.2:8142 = 48.3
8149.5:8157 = 56.3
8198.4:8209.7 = 42.8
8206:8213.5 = 41.4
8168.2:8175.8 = 47.6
